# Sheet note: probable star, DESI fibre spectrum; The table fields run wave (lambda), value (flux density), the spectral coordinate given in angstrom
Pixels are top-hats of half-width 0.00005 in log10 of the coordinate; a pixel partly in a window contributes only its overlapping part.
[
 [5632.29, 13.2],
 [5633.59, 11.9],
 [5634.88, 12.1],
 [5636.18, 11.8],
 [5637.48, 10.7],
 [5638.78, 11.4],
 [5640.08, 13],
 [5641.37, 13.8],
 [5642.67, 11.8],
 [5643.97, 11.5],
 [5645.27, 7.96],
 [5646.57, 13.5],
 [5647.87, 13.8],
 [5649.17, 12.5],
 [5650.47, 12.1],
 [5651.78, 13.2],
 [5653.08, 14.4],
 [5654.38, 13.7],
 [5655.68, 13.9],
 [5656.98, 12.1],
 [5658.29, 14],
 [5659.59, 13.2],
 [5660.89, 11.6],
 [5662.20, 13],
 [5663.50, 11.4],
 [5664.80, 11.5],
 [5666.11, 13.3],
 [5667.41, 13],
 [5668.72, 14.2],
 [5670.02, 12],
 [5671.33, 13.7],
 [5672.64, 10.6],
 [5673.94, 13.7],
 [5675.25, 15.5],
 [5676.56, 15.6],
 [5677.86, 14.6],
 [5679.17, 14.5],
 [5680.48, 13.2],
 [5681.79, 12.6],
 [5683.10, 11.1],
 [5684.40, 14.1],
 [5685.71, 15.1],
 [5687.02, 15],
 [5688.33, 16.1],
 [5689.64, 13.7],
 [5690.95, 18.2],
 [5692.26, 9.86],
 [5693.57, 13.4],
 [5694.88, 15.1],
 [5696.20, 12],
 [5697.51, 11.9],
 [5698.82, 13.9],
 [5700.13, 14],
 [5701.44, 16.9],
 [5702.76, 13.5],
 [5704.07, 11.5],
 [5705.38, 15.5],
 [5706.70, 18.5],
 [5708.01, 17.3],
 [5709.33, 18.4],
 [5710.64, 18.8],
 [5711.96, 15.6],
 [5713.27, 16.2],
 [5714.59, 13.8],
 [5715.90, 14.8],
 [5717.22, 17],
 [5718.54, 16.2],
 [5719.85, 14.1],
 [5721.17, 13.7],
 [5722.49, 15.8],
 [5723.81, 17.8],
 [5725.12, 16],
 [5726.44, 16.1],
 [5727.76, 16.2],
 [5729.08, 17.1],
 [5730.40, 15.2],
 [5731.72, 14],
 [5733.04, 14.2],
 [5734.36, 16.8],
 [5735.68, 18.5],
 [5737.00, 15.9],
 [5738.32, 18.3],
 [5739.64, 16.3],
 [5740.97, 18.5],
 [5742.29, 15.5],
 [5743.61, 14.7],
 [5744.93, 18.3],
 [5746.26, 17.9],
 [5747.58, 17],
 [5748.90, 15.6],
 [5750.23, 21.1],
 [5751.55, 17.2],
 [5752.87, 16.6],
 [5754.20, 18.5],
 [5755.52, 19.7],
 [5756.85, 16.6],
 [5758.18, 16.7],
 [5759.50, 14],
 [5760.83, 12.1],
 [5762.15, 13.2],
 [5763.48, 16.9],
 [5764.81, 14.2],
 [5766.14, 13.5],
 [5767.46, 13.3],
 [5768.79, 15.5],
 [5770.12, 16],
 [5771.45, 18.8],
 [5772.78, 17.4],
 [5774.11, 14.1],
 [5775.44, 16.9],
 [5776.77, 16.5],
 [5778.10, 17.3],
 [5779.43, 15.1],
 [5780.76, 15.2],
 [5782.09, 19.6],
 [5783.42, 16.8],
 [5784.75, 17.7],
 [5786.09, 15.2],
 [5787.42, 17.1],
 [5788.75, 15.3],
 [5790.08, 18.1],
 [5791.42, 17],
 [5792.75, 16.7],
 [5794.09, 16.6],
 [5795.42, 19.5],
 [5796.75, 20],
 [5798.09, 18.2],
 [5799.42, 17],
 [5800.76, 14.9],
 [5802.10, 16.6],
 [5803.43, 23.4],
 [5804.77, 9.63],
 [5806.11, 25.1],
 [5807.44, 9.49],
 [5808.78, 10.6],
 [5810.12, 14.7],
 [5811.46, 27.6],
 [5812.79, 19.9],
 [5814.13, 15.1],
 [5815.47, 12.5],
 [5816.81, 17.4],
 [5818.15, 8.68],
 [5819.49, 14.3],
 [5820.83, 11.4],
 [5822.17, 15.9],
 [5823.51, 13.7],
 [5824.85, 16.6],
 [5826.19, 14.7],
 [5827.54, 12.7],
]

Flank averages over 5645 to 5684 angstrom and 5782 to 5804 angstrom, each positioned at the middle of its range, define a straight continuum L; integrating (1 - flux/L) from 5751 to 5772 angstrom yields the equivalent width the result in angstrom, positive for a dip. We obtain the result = 0.8 angstrom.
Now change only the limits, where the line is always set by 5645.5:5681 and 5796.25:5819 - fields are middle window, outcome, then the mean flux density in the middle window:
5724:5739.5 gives -1.6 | 16.3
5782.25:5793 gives -0.6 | 16.9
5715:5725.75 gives -0.8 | 15.6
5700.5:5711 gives -1.5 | 16.2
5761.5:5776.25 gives 0.1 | 15.4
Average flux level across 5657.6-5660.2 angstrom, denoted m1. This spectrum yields 13.6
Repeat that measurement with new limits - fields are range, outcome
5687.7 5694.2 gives 14.3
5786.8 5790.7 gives 16.8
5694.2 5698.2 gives 13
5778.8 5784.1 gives 16.7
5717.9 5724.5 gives 15.5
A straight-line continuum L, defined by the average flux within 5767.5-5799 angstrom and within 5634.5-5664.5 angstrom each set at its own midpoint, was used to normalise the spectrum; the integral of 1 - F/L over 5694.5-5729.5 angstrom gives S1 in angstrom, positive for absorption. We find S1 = -2.2 angstrom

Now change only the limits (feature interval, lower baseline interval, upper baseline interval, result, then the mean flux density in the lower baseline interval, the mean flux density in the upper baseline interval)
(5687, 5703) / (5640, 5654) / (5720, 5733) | 0.3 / 12.5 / 15.6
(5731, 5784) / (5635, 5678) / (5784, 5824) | -4.1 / 12.8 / 16.3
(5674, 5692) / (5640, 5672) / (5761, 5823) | -1.4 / 12.7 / 16.2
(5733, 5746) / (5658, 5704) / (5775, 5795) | -1.3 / 13.5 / 16.8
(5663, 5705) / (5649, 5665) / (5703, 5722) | 1.9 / 12.9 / 15.8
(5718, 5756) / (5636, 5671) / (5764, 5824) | -4.9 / 12.6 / 16.2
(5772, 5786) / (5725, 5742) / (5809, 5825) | -0.6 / 16.4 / 15.5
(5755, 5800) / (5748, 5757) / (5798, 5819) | 2.0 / 18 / 16.2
